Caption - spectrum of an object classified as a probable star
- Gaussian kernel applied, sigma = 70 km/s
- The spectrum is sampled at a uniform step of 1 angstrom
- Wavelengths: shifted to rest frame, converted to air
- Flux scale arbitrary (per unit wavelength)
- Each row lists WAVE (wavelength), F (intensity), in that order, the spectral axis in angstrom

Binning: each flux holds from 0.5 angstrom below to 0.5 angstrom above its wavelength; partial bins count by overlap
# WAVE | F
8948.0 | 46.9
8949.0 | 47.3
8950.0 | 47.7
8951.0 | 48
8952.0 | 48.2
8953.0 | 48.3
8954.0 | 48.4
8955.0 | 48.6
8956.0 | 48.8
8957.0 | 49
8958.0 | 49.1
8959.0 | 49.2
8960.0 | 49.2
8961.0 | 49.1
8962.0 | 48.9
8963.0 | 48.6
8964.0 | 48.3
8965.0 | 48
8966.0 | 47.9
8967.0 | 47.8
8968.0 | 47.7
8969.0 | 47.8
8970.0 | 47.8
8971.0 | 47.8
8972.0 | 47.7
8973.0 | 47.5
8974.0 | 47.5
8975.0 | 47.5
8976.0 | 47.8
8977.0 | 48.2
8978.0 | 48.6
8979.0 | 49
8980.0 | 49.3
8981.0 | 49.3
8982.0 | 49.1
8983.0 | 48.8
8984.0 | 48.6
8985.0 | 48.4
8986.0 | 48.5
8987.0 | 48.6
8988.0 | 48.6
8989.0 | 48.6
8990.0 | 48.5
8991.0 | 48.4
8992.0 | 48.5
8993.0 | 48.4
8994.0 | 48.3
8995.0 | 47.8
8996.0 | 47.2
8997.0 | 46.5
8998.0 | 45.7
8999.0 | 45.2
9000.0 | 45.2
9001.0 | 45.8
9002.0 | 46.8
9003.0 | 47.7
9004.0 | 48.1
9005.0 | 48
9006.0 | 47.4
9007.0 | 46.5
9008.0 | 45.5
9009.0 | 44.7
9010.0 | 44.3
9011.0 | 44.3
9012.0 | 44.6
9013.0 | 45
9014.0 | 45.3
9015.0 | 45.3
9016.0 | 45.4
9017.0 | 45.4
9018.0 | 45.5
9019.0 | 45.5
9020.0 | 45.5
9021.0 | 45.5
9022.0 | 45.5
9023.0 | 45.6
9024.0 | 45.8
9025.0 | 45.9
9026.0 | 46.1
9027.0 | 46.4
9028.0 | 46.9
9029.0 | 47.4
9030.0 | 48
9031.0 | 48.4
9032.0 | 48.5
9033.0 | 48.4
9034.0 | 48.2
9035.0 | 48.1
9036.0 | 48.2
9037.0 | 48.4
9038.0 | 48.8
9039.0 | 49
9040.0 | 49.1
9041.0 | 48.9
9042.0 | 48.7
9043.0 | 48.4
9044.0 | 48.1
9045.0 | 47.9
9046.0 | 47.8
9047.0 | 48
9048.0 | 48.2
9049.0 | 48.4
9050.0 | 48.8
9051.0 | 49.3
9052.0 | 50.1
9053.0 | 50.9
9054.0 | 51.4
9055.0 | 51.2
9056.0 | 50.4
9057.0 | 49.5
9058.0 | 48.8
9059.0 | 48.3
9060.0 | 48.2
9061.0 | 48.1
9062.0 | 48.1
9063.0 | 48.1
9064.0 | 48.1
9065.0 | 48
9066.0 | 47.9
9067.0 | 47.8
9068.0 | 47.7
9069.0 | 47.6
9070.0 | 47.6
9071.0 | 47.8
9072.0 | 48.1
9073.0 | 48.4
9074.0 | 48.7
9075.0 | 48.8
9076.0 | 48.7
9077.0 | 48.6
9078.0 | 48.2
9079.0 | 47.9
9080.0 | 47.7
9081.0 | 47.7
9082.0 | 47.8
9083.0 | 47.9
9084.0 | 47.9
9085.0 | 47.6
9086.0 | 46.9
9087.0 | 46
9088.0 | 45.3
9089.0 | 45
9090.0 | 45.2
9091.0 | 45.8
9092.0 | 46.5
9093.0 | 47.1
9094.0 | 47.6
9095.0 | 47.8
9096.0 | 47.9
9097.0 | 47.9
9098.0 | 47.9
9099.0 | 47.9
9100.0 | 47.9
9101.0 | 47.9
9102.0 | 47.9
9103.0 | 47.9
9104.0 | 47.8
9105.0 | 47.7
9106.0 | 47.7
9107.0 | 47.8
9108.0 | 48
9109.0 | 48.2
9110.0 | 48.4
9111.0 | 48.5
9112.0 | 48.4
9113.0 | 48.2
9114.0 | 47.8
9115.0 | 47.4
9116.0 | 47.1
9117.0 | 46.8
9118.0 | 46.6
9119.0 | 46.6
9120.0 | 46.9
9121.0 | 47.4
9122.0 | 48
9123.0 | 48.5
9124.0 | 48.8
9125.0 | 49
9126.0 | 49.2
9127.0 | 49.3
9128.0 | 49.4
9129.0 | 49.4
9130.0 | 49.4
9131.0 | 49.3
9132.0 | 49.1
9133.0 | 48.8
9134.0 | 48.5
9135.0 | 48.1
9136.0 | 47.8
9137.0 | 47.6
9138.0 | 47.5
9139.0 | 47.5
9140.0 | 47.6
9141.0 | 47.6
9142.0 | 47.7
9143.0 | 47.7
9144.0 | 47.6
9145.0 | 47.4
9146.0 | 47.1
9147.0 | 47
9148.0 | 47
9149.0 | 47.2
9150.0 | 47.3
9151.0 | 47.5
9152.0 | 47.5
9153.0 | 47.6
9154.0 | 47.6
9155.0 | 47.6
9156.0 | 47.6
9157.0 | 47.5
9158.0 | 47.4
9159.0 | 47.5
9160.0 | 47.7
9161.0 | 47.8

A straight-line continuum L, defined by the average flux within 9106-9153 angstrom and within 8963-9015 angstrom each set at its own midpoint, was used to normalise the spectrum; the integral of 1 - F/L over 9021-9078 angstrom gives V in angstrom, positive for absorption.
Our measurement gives -0.70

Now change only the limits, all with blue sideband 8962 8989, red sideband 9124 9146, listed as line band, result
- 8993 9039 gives 1.7 angstrom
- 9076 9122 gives 0.8 angstrom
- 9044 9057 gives -0.3 angstrom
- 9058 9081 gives 0.1 angstrom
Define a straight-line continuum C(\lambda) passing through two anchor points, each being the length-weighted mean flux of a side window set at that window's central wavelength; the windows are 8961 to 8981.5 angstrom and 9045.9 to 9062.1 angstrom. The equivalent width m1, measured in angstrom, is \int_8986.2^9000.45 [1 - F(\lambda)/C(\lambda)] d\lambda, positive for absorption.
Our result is 0.3 angstrom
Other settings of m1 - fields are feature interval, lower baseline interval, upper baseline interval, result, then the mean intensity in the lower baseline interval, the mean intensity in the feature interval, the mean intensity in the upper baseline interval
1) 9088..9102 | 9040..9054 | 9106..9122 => 0.3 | 48.8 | 47.1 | 47.6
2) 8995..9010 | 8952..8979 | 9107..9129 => 0.6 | 48.3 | 46.4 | 48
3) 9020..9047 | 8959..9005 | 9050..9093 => 0.3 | 48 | 47.6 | 48.1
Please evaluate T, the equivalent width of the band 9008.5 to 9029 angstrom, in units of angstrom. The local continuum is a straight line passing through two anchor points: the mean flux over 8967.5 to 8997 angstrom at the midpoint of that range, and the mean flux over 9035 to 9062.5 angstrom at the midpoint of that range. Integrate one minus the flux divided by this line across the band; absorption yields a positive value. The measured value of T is 1.3 angstrom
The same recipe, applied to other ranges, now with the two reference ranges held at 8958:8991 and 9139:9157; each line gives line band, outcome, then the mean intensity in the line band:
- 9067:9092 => 0.2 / 47.4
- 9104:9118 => 0.0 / 47.8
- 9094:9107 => 0.0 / 47.8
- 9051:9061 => -0.4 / 49.8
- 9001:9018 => 0.8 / 45.9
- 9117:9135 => -0.3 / 48.4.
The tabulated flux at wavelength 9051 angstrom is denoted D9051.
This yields 49.3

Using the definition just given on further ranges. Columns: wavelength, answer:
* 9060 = 48.2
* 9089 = 45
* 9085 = 47.6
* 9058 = 48.8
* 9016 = 45.4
